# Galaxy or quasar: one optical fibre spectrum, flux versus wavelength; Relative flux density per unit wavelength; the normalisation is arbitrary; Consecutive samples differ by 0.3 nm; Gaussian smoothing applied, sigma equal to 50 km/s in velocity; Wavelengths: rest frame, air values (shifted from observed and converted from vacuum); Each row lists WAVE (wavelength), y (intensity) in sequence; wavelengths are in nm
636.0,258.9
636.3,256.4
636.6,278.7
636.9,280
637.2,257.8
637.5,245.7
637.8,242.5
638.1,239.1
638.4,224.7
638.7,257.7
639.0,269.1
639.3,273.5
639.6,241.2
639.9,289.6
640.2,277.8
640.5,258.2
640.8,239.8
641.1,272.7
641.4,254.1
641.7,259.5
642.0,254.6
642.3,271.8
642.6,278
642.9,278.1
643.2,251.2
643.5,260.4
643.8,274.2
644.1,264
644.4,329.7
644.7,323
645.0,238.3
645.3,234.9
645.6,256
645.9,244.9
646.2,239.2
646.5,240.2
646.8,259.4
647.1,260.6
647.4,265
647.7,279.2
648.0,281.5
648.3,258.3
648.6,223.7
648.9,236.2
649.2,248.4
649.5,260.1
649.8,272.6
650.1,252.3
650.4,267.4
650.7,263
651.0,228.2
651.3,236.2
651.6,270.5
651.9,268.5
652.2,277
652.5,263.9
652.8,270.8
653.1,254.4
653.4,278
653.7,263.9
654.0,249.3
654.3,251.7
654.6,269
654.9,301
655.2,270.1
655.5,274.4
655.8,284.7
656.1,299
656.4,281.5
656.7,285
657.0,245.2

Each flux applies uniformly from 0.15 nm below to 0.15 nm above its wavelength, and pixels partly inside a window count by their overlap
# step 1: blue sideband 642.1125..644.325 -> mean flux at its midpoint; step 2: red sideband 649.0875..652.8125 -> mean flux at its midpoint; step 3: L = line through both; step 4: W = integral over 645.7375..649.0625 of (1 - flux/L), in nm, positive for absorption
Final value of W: 0.14 nm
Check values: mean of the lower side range 270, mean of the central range 253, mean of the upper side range 260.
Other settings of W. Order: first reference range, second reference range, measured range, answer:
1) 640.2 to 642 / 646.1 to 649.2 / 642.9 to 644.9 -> -0.20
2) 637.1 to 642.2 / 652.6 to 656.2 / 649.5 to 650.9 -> 0.03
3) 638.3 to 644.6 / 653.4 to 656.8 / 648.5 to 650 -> 0.12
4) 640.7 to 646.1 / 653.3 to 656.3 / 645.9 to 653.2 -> 0.36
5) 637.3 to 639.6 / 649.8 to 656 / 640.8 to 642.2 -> -0.03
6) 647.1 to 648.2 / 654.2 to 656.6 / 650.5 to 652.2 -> 0.12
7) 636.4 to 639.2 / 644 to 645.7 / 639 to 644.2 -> 0.02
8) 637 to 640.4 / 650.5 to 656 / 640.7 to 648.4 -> -0.12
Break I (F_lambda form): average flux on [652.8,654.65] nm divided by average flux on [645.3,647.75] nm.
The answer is 1.03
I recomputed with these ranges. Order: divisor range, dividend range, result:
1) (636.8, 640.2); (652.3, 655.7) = 1.04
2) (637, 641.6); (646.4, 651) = 1.00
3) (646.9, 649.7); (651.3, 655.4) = 1.04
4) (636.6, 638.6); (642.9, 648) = 1.06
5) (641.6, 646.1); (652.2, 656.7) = 1.02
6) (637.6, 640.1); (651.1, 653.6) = 1.04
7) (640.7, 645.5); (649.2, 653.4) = 0.97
